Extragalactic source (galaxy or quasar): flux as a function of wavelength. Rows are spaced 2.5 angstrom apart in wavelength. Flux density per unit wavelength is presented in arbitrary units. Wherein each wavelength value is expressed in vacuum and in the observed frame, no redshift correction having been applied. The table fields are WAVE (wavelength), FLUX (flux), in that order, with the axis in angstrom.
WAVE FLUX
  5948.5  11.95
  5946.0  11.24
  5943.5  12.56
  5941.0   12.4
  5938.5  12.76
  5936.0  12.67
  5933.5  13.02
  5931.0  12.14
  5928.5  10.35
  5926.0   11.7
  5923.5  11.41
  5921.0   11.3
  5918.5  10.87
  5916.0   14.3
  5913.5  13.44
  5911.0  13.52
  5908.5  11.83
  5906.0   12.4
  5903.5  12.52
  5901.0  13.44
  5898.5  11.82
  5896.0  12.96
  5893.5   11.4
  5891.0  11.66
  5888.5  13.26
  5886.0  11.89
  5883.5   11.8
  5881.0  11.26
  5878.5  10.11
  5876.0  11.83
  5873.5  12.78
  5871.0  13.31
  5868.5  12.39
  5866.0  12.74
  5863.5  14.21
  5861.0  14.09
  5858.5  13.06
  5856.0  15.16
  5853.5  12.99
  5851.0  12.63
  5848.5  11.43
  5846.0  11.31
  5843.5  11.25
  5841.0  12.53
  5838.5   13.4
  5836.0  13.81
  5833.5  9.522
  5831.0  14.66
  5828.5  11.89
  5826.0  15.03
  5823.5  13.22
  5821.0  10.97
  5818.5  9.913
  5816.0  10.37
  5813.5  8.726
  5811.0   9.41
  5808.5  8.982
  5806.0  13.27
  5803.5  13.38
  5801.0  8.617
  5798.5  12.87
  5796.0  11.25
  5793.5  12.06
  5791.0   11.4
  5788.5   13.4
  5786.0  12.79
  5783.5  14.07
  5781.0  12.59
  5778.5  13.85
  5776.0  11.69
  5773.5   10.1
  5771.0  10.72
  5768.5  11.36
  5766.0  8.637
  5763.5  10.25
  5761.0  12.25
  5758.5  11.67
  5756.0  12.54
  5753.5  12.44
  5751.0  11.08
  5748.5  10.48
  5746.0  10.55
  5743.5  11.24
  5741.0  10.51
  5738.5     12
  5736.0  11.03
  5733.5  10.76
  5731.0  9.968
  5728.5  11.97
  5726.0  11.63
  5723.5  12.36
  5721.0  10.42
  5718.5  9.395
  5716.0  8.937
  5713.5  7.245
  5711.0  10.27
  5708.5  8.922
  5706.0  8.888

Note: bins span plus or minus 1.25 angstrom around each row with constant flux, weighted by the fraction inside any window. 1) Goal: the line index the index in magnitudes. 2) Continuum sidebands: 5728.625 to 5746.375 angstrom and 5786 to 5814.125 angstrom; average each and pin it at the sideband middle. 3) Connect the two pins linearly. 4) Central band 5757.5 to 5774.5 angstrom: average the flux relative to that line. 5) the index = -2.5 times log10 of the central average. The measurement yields 0.04 mag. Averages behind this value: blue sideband 11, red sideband 11.3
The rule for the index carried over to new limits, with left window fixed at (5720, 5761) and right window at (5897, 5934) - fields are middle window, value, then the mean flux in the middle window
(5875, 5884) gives 0.08 mag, 11.2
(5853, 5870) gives -0.13 mag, 13.5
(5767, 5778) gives 0.04 mag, 11.1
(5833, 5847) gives -0.02 mag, 12.1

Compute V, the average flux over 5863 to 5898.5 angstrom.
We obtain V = 12.2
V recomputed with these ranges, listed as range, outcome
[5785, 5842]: 11.8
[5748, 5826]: 11.5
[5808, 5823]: 9.94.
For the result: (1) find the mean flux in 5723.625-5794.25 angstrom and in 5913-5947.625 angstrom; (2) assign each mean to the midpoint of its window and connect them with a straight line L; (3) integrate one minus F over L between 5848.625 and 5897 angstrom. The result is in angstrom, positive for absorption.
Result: -2.63 angstrom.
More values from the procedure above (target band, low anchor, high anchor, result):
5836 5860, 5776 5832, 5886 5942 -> -1.26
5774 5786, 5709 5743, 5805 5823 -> -2.84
